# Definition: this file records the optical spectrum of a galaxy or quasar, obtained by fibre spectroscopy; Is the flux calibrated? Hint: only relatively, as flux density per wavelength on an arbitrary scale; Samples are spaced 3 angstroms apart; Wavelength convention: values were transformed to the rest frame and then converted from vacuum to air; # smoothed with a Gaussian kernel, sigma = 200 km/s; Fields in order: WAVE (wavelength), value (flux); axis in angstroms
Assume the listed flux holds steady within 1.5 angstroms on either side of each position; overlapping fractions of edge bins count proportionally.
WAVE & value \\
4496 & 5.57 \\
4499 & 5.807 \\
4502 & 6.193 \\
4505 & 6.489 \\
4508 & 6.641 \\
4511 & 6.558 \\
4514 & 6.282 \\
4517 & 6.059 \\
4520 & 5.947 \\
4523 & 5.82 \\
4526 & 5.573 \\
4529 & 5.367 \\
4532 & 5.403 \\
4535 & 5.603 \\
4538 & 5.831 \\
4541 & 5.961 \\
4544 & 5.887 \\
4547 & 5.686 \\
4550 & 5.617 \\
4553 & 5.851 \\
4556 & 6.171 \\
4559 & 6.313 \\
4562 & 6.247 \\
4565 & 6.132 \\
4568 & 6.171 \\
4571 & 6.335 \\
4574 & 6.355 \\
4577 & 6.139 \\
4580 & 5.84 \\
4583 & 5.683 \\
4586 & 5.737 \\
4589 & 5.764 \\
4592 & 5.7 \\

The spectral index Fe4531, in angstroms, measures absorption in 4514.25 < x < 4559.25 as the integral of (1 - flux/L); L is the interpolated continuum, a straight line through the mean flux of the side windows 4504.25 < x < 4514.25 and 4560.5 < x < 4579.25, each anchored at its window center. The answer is 4.05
